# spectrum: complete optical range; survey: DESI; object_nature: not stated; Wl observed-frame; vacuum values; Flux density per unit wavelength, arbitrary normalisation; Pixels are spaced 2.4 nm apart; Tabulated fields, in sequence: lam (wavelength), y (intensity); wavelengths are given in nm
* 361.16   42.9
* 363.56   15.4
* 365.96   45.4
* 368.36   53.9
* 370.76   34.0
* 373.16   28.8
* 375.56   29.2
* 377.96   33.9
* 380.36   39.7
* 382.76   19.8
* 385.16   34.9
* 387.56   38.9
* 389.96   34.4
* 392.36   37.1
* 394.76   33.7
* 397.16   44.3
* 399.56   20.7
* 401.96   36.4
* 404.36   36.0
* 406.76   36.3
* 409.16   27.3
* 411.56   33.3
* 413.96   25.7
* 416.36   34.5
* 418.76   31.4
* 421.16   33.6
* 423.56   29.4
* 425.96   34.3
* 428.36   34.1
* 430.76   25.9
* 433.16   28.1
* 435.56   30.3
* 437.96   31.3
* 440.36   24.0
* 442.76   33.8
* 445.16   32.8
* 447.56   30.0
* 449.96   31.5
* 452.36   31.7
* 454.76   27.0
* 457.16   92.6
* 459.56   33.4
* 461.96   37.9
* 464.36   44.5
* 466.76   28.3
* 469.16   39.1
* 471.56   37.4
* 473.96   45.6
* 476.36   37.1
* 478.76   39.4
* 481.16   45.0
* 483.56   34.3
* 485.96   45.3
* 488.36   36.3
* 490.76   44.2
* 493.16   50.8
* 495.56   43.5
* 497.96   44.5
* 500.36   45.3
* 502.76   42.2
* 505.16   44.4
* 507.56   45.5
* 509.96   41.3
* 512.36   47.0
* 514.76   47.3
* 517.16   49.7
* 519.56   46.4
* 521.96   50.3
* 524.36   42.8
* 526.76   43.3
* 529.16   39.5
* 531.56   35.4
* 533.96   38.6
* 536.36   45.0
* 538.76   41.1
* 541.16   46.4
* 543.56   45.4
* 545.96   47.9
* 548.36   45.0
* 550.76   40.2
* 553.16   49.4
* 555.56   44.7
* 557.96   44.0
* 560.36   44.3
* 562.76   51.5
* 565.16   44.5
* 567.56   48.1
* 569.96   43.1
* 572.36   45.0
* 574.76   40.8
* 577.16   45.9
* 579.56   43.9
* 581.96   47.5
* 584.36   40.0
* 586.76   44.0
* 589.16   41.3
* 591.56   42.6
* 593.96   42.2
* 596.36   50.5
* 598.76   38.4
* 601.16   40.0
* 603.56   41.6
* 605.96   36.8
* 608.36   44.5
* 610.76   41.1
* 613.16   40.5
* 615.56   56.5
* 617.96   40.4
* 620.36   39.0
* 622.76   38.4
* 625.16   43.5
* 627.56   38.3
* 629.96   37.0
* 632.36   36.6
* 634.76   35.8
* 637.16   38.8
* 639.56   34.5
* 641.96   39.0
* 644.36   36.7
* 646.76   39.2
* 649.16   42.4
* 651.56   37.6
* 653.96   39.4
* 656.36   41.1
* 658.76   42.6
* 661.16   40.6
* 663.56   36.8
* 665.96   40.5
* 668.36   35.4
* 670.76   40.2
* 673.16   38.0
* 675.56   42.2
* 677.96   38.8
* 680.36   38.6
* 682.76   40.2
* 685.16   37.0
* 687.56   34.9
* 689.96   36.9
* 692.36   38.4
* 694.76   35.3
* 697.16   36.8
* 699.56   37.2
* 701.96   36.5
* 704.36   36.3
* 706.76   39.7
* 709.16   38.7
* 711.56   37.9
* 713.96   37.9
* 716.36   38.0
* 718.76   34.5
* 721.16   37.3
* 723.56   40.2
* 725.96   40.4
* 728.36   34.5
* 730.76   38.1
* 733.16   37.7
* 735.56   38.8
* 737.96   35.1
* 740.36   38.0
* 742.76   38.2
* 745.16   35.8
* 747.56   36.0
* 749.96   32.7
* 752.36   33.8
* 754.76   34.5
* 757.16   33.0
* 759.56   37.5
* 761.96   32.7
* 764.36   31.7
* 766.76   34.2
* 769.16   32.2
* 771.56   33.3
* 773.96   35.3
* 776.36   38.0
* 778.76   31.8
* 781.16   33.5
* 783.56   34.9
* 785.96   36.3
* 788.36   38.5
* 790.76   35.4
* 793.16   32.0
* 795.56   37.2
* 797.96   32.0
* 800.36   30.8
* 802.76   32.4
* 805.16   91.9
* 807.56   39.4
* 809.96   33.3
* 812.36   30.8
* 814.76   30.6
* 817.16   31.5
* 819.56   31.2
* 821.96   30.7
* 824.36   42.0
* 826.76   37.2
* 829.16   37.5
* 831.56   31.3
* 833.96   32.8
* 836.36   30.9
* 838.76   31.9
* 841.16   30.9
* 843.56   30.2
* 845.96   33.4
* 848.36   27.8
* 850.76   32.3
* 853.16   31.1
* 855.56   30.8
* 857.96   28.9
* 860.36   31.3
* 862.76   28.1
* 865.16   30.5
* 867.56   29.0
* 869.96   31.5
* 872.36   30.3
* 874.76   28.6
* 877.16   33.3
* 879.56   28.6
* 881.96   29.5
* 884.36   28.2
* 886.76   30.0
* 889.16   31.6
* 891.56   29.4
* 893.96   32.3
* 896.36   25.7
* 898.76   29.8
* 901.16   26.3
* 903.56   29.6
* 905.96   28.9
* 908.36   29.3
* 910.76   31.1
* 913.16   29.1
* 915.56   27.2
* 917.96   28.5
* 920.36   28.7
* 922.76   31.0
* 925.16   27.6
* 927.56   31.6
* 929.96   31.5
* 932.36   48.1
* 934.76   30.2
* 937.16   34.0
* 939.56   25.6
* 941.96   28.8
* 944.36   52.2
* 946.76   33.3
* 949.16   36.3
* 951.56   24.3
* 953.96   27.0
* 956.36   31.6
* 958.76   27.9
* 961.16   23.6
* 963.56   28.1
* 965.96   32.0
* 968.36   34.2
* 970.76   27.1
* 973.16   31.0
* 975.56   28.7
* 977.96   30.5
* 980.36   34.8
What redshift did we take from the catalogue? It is 0.228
